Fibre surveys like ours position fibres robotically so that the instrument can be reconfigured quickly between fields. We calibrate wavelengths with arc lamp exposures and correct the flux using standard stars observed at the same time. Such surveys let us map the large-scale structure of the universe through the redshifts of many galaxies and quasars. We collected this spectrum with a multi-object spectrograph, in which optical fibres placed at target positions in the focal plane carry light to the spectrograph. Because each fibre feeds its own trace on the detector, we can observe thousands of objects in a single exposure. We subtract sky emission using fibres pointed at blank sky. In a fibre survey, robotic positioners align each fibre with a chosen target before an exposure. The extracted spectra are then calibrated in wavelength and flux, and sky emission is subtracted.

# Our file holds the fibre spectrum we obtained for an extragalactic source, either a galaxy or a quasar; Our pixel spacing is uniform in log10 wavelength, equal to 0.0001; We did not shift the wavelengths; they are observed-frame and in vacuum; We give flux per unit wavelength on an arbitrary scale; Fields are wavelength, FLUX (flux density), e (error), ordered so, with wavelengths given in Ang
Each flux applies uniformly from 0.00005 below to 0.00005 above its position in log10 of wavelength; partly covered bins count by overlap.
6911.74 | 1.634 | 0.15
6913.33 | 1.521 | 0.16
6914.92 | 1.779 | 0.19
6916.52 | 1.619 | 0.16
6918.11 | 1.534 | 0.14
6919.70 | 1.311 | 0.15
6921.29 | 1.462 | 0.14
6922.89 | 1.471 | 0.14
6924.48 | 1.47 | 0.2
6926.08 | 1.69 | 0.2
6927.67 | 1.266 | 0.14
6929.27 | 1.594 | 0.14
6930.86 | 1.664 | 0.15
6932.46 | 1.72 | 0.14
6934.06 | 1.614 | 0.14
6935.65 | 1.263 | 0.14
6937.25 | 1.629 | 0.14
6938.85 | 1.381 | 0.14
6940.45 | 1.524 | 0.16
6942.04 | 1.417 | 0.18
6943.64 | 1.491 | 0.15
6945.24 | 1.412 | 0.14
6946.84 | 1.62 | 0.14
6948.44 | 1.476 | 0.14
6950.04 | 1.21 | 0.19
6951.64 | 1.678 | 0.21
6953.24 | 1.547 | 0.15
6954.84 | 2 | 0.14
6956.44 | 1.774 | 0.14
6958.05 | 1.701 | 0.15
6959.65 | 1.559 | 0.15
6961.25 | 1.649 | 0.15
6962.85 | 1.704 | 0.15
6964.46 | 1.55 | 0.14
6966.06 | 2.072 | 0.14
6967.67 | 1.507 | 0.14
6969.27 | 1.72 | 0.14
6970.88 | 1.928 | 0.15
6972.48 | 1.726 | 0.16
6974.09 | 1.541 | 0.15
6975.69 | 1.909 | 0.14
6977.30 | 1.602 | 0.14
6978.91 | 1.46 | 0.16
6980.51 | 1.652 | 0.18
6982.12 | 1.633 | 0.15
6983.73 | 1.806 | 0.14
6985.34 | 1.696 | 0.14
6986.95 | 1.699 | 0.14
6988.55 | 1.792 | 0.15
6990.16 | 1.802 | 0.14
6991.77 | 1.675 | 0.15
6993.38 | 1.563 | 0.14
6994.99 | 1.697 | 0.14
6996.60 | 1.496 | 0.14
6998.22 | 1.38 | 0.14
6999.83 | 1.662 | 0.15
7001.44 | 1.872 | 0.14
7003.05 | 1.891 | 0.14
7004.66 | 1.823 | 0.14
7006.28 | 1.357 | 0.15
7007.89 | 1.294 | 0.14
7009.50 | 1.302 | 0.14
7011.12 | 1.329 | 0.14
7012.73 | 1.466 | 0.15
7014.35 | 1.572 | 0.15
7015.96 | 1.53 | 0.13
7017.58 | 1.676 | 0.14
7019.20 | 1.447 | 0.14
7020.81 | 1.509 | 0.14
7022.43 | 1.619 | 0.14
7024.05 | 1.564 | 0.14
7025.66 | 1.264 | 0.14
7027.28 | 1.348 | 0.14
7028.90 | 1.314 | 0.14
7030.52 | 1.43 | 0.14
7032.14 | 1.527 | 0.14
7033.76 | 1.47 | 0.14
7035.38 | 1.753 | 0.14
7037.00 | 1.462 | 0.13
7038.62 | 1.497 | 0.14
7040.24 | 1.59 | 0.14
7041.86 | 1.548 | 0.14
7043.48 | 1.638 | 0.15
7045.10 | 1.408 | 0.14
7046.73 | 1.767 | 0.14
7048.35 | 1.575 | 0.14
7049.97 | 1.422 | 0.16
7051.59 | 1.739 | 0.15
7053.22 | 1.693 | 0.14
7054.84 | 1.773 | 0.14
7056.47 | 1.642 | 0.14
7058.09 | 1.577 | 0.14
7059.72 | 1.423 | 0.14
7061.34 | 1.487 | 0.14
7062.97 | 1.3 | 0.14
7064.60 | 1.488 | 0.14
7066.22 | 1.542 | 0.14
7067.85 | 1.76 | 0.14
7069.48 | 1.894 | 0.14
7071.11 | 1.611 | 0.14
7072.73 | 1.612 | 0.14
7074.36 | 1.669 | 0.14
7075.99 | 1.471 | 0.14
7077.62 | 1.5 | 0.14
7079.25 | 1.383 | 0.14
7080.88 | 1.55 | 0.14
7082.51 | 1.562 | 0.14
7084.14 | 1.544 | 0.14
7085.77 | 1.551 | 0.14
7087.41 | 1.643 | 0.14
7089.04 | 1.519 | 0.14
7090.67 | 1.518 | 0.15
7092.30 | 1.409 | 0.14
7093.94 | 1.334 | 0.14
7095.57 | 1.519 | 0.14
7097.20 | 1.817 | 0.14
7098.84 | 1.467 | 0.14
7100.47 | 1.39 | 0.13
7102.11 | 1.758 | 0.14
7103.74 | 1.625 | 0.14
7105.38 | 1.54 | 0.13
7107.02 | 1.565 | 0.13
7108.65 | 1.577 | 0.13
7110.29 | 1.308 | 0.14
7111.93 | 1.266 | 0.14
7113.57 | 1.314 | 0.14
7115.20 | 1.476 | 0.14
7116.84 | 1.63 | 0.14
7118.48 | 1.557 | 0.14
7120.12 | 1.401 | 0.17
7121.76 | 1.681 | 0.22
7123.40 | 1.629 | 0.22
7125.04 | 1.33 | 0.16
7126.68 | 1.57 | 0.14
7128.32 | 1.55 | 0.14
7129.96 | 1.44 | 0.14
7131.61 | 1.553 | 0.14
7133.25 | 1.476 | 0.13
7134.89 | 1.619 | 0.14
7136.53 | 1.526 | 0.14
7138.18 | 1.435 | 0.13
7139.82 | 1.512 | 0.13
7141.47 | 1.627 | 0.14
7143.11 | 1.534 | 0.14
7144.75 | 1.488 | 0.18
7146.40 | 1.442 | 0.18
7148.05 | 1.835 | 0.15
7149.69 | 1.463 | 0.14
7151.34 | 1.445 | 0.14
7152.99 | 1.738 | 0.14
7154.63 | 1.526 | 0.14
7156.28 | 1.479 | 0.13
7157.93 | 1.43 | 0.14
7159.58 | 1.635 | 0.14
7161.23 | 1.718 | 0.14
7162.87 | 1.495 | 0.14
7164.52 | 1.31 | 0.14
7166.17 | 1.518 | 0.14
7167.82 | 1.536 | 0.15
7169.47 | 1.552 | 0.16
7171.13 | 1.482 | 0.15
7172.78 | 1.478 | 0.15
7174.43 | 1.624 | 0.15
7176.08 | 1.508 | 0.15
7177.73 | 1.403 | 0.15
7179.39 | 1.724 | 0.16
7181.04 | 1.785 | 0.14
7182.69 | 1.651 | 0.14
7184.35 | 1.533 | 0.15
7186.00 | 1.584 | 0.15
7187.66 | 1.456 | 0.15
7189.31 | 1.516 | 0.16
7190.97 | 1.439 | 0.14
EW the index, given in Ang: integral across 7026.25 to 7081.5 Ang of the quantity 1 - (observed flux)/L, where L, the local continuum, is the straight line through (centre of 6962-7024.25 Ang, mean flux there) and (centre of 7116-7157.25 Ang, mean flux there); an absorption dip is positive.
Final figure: 1.28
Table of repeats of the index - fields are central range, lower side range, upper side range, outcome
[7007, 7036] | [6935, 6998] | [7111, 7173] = 2.3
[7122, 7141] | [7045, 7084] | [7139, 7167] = 0.4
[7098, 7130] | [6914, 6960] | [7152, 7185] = 1.0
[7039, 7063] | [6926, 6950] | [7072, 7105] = -0.7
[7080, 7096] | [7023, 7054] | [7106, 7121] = -0.4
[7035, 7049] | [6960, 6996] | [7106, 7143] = 0.3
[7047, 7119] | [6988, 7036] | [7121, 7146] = -0.5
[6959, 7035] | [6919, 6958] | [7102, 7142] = -3.6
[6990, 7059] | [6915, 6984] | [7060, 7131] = 0.3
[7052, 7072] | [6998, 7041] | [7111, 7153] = -1.1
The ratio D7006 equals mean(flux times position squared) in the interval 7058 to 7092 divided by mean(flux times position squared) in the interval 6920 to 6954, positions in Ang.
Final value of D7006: 1.1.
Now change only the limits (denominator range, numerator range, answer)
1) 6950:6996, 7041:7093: 0.95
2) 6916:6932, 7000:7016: 1.05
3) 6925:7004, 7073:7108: 0.98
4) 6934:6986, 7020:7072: 0.98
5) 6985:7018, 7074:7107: 0.99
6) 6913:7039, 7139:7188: 1.04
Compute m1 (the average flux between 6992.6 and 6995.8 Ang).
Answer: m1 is 1.63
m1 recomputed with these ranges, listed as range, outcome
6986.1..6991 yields 1.77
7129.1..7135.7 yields 1.52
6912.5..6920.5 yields 1.55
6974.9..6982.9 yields 1.65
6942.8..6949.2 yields 1.5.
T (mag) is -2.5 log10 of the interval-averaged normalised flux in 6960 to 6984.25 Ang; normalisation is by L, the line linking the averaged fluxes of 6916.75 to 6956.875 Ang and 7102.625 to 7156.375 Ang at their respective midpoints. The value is -0.112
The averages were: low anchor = 1.53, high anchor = 1.52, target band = 1.69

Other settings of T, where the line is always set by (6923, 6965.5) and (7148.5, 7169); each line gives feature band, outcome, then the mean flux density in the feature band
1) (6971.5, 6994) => -0.09 mag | 1.69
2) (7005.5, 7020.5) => 0.08 mag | 1.44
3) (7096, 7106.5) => -0.04 mag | 1.59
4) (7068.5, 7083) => -0.03 mag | 1.59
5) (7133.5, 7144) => 0.00 mag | 1.54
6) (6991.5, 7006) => -0.07 mag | 1.66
